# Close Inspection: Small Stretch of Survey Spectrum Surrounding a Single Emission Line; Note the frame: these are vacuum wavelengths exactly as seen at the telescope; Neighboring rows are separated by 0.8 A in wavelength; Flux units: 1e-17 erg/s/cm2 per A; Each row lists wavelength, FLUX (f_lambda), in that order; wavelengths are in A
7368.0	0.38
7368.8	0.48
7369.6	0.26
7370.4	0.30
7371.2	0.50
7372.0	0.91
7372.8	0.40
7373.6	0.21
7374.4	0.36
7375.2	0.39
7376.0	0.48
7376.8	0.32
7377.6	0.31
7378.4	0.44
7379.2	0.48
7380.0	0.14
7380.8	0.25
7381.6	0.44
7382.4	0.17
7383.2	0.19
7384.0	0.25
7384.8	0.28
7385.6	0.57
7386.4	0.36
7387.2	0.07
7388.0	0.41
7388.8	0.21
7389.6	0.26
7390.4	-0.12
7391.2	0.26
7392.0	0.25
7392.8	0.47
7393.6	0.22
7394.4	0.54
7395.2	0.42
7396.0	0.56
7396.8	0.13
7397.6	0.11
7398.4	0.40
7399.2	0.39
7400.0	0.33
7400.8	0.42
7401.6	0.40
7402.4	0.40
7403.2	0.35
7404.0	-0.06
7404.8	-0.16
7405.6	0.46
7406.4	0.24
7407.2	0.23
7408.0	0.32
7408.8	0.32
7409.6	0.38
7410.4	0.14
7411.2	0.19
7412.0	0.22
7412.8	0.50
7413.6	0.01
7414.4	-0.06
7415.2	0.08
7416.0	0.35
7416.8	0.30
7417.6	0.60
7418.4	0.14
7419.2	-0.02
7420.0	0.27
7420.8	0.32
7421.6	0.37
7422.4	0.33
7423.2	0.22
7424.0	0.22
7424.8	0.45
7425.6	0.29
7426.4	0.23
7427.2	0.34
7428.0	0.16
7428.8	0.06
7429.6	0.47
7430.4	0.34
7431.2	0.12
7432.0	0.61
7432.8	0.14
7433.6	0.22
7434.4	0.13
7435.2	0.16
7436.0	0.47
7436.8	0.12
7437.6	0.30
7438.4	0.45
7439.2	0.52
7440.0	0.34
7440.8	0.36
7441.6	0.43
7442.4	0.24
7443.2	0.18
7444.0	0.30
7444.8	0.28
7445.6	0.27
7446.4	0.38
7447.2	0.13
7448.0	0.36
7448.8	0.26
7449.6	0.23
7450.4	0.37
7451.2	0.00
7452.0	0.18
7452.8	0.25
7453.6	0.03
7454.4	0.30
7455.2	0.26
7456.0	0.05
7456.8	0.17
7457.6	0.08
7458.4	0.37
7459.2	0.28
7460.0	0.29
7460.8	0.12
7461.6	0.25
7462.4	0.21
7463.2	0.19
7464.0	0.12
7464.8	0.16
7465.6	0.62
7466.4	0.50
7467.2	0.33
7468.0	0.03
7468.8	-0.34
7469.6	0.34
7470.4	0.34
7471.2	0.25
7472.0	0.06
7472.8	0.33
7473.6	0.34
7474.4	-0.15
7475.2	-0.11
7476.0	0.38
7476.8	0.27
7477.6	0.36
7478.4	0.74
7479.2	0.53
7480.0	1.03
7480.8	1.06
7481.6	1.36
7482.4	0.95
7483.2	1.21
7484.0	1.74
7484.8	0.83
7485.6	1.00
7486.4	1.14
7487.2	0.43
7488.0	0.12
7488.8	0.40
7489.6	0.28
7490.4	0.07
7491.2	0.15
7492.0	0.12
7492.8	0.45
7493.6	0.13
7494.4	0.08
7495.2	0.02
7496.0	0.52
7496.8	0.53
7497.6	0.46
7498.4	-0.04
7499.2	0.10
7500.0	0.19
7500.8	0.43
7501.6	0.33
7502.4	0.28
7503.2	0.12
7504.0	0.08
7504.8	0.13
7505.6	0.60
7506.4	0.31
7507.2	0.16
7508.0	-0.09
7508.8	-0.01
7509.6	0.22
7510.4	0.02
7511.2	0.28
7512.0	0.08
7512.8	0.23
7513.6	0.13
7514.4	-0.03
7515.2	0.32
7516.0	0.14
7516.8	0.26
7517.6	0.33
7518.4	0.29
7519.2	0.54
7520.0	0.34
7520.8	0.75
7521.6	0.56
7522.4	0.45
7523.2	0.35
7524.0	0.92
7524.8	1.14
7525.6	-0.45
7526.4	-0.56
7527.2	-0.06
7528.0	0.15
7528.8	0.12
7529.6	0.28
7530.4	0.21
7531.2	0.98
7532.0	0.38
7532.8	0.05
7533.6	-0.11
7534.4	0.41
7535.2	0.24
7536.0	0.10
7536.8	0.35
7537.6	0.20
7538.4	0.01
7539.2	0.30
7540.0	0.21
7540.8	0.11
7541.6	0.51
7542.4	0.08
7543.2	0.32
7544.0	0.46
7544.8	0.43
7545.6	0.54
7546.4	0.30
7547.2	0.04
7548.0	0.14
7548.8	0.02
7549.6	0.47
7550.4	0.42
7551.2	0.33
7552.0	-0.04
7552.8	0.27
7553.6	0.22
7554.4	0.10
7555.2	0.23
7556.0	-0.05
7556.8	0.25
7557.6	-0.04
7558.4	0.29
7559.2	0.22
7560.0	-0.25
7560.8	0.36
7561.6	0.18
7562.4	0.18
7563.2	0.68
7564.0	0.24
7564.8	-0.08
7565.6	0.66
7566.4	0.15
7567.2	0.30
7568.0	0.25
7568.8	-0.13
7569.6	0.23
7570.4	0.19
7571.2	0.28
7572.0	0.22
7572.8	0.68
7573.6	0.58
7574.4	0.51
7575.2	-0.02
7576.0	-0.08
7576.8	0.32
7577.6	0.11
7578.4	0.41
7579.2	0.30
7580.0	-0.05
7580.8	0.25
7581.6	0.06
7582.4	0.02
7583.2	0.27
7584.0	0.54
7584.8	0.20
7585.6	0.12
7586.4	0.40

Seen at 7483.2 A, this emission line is Hgamma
